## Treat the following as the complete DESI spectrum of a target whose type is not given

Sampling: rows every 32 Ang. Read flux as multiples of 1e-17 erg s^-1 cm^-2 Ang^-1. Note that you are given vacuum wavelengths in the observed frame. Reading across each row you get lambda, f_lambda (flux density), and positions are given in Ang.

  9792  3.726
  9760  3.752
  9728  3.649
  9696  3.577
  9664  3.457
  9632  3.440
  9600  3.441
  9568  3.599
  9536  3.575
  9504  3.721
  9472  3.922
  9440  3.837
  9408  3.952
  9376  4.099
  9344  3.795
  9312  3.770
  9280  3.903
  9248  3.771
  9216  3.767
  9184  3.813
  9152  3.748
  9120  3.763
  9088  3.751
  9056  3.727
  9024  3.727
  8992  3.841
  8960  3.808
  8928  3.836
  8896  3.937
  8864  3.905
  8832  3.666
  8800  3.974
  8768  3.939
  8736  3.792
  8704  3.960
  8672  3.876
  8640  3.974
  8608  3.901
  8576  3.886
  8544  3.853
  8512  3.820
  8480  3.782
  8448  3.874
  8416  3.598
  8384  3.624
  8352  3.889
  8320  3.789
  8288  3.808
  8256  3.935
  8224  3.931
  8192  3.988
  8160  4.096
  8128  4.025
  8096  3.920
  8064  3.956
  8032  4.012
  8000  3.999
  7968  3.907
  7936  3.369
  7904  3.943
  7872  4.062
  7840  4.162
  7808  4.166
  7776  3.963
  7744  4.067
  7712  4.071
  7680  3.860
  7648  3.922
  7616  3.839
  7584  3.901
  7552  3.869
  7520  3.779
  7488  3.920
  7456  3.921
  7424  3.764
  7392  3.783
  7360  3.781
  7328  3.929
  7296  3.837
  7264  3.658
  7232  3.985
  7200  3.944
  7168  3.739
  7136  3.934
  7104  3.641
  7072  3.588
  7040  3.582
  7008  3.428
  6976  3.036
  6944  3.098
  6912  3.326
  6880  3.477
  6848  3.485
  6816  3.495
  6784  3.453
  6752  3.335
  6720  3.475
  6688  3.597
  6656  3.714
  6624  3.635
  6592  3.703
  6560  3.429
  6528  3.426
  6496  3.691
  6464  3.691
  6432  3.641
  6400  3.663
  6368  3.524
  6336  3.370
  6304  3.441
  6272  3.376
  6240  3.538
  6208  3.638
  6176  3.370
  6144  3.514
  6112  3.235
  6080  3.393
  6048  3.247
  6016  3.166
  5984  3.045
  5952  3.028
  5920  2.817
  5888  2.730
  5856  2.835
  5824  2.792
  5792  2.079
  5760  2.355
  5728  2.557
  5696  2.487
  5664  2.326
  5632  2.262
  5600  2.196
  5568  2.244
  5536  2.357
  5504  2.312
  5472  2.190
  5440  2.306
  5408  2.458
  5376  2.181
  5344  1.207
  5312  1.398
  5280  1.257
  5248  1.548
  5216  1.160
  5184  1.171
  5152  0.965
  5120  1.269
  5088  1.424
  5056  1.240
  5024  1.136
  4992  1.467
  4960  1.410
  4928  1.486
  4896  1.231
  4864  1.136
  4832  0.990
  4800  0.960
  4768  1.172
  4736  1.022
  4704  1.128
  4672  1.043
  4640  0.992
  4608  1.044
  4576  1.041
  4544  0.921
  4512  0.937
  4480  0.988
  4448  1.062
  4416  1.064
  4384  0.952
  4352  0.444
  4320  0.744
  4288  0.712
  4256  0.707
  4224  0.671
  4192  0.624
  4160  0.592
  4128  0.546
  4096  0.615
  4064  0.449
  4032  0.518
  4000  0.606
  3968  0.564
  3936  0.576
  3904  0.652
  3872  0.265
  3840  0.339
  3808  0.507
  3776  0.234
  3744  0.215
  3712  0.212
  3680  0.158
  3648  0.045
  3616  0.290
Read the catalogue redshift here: 0.345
